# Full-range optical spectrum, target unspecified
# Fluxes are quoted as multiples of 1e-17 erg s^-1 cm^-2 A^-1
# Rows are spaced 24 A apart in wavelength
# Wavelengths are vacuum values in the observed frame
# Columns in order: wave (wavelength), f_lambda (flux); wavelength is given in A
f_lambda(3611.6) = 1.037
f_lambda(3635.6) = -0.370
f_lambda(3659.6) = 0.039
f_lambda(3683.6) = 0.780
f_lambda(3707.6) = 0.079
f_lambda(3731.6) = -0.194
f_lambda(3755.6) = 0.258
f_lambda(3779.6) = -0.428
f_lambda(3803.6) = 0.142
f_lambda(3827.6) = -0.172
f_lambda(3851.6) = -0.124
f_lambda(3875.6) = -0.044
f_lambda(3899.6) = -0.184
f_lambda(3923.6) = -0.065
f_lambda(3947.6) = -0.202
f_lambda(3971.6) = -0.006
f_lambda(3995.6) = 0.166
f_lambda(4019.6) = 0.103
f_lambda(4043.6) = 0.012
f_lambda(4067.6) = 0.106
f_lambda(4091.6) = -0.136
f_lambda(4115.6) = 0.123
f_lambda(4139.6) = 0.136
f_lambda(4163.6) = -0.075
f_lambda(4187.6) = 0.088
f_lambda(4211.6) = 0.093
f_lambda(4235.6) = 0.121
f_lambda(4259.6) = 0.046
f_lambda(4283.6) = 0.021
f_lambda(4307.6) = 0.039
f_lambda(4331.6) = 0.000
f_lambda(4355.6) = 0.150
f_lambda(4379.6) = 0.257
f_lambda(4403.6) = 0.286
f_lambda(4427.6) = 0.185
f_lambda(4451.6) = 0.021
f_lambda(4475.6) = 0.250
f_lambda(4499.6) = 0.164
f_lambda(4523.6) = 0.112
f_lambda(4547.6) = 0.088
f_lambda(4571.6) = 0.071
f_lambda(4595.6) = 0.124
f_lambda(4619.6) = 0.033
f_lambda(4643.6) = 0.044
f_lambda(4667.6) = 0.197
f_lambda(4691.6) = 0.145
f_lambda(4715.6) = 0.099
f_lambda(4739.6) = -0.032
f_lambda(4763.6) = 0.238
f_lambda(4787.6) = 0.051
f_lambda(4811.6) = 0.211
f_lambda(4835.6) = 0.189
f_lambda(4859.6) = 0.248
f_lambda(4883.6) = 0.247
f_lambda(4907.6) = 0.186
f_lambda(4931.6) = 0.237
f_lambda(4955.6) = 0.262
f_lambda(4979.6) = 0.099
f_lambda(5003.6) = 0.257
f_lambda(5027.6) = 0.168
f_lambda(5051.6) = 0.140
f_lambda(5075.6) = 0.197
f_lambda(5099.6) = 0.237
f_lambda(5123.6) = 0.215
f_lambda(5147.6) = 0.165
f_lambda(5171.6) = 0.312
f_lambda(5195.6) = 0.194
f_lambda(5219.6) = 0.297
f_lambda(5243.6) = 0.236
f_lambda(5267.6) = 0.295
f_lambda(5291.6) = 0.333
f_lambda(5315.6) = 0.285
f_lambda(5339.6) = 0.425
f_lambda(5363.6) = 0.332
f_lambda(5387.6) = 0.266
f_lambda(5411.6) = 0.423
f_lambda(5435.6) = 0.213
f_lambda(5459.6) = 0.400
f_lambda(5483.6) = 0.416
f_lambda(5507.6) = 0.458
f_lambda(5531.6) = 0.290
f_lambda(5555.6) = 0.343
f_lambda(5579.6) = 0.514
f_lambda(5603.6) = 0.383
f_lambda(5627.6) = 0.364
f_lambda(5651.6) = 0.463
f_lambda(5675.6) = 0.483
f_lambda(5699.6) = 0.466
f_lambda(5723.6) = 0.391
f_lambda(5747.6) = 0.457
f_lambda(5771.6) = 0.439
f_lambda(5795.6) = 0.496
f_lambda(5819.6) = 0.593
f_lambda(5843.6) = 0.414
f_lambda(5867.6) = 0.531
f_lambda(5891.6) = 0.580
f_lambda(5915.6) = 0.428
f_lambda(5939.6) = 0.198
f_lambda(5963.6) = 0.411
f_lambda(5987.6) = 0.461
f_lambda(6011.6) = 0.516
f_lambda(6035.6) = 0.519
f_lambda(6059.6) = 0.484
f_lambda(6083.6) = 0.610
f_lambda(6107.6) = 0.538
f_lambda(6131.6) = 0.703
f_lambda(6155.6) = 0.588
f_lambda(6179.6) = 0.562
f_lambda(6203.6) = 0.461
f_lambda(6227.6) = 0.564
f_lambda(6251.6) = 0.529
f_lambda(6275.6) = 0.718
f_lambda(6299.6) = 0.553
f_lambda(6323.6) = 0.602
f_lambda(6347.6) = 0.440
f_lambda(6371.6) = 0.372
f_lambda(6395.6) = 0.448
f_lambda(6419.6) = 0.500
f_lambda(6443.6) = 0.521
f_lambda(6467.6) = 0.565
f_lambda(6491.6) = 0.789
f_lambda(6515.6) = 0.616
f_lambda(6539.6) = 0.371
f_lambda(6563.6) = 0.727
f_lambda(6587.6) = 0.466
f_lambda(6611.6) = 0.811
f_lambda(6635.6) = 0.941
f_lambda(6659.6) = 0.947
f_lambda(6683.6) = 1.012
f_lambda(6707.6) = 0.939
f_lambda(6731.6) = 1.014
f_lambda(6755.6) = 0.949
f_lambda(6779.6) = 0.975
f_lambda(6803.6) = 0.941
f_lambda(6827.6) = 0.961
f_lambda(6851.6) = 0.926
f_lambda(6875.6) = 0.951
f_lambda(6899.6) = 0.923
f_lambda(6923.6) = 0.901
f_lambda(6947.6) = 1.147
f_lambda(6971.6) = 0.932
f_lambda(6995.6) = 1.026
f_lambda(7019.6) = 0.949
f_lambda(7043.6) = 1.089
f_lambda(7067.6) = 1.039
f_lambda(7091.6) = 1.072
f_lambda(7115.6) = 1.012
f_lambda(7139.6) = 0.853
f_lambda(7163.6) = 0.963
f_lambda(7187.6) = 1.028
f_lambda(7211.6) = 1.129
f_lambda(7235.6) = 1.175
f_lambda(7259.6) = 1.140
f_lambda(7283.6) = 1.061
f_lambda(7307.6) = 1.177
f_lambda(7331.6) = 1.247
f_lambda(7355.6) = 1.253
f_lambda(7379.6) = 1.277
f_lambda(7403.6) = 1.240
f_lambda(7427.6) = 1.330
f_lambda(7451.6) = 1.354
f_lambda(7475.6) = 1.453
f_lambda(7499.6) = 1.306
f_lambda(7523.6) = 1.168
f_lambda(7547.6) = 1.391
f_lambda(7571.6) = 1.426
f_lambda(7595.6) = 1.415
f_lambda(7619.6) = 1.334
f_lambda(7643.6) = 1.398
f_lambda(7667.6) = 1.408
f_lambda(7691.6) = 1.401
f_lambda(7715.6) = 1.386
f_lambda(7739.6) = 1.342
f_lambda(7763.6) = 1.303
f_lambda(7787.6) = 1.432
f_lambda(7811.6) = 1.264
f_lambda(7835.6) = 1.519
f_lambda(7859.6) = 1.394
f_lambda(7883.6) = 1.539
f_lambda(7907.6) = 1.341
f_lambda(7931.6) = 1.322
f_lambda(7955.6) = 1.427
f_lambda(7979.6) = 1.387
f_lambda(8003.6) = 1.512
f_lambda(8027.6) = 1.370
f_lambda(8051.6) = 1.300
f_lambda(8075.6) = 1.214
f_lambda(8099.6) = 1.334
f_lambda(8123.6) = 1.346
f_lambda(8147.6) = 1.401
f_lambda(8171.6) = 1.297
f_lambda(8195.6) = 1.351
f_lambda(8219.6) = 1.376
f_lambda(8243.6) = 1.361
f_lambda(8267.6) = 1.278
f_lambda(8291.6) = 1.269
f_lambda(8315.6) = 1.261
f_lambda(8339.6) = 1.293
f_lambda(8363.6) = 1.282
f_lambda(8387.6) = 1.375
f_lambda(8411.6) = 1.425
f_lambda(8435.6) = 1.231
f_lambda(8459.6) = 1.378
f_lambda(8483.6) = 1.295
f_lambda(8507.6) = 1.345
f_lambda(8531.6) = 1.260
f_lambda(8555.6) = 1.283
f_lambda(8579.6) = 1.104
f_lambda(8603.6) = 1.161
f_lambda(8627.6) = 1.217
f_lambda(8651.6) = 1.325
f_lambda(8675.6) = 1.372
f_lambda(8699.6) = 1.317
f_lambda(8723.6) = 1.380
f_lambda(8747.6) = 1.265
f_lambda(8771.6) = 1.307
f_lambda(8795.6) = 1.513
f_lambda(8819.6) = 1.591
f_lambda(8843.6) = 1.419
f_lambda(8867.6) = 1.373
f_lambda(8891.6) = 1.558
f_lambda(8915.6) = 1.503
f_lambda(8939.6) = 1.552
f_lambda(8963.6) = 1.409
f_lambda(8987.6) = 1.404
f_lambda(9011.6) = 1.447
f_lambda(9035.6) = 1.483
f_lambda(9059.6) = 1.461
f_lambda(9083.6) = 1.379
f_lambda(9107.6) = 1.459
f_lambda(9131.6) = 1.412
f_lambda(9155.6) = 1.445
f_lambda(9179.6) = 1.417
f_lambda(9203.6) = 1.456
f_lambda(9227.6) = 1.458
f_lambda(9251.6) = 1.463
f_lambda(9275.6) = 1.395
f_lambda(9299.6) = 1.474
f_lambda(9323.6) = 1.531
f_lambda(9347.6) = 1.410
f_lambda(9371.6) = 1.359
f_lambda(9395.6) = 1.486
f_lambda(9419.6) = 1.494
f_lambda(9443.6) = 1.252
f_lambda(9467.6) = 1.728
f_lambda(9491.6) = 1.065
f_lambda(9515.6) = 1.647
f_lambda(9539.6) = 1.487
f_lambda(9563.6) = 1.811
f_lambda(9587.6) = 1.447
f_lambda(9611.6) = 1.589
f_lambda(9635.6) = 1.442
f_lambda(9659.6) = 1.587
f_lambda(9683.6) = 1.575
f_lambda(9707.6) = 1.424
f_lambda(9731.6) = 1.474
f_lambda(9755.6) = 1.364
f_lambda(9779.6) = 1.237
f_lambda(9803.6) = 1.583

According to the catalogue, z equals 0.660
